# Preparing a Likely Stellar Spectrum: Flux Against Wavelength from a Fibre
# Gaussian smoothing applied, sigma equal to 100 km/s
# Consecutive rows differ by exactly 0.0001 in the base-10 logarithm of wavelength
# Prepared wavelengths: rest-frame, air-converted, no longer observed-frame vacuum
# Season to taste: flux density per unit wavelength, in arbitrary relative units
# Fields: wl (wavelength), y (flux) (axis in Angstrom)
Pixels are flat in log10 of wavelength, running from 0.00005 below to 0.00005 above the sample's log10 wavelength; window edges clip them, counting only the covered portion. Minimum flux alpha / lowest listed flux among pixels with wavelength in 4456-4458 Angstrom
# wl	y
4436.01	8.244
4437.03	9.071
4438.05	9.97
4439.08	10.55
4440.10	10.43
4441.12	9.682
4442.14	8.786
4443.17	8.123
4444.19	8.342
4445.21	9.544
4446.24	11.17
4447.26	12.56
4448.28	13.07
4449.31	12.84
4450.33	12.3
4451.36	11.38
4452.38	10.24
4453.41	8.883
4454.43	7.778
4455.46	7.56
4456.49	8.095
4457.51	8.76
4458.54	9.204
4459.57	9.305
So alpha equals 8.095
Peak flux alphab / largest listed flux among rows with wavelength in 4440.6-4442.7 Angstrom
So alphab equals 9.682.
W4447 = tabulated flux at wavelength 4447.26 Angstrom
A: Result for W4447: 12.56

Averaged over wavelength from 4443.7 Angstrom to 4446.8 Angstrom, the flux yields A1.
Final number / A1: 9.75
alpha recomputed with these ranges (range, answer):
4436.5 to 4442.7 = 8.786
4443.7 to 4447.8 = 8.342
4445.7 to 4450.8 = 11.17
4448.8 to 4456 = 7.56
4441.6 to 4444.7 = 8.123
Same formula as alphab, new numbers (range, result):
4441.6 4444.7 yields 8.786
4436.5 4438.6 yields 9.97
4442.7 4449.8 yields 13.07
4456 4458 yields 8.76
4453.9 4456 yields 7.778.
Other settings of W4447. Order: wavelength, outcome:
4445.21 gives 9.544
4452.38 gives 10.24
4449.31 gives 12.84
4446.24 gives 11.17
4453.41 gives 8.883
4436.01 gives 8.244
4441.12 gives 9.682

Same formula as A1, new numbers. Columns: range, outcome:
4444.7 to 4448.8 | 11.6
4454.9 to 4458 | 8.12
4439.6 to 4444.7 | 9.08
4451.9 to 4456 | 8.58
